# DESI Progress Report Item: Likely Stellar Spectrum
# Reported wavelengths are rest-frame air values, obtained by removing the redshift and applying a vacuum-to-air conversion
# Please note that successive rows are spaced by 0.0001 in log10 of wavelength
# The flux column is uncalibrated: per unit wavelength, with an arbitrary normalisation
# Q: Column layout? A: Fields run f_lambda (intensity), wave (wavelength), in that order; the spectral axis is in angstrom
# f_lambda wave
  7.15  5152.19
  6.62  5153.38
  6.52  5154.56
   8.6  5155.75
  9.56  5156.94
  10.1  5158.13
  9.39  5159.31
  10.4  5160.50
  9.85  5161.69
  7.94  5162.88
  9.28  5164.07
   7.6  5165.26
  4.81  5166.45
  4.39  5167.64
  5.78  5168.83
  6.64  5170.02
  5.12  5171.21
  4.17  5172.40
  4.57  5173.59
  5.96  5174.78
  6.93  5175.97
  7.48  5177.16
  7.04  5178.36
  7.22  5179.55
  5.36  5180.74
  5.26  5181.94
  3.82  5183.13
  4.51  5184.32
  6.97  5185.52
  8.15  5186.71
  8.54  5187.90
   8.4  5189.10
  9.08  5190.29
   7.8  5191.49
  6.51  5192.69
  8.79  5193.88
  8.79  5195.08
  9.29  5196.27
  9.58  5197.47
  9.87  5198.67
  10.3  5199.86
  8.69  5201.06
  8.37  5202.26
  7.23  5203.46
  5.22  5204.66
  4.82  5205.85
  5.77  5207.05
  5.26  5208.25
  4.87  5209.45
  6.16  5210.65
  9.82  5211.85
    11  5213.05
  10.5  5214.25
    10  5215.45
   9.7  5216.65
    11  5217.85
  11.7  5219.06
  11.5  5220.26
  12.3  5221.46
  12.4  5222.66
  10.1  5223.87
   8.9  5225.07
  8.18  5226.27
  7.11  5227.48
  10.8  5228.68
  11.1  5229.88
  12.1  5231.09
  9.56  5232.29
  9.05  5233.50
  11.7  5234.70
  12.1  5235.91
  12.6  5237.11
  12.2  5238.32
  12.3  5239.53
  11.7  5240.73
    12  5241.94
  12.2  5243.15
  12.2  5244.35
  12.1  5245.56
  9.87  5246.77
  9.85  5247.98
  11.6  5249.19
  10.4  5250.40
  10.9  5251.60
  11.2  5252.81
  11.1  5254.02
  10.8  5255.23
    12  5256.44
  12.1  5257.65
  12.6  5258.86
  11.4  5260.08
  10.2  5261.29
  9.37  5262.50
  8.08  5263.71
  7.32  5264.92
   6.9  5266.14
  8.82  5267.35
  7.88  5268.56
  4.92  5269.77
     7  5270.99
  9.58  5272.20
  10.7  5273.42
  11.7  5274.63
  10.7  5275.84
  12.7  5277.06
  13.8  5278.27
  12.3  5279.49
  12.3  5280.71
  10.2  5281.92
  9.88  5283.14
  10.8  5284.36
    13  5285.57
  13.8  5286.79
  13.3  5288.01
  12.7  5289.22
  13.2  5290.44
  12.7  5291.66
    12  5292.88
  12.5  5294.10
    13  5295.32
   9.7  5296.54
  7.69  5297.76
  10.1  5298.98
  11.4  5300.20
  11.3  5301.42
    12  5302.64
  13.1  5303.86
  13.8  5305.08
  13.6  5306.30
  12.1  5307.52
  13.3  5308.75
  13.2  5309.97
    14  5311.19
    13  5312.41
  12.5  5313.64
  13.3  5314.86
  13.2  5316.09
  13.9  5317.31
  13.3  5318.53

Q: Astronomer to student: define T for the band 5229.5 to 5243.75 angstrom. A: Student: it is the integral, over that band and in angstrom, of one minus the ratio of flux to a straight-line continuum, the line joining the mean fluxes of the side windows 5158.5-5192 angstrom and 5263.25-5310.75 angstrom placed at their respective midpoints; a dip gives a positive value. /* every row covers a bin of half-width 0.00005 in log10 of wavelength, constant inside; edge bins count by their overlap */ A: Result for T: -3.6 angstrom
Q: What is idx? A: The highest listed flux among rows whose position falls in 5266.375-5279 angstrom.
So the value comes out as 13.8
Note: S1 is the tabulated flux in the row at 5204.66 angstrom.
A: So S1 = 5.22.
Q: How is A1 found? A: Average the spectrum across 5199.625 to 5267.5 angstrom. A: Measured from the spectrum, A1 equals 9.99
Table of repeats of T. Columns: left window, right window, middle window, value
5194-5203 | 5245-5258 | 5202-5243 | 1.6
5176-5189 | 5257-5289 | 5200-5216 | 0.1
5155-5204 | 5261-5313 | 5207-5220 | -0.3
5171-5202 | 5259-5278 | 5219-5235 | -4.1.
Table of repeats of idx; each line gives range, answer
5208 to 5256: 12.6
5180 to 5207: 10.3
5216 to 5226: 12.4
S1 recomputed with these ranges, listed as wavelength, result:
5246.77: 9.87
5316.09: 13.2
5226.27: 8.18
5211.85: 9.82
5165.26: 7.6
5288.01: 13.3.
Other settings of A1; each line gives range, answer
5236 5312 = 11.3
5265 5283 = 9.88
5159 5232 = 8.04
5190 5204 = 8.68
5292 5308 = 11.7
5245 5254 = 10.9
